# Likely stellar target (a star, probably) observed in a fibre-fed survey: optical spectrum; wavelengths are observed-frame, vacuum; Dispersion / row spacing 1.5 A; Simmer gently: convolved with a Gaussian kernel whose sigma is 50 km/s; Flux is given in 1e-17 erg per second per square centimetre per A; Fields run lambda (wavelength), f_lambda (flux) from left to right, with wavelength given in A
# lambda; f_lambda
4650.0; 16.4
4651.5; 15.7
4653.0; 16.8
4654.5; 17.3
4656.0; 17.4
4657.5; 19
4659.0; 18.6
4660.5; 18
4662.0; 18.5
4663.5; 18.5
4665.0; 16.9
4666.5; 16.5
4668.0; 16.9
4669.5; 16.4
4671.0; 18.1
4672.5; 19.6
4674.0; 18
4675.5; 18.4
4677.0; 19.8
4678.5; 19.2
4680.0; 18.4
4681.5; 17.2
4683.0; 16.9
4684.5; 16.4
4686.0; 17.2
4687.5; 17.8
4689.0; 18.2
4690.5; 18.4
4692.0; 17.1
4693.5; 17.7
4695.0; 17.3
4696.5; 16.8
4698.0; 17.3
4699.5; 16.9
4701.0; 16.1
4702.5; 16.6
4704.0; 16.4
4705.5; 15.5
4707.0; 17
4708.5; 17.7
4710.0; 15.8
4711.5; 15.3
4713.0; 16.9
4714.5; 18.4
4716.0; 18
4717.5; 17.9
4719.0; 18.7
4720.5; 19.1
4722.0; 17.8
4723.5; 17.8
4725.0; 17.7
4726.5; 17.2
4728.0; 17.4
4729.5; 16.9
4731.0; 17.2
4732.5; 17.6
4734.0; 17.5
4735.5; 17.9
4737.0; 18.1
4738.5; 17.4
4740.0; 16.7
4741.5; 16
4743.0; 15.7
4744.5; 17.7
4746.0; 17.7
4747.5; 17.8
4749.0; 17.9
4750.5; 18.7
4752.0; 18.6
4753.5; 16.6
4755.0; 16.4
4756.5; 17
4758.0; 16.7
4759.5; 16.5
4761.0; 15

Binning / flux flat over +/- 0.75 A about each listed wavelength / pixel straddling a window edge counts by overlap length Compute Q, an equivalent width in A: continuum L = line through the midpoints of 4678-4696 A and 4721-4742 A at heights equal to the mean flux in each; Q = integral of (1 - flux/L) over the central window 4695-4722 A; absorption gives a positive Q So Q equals 0.63 A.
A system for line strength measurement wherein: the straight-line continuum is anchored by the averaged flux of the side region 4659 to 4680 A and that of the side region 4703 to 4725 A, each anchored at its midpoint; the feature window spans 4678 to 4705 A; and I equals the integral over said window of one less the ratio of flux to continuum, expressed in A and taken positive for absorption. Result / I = 0.6 A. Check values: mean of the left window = 18.1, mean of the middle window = 17.3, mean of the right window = 17.3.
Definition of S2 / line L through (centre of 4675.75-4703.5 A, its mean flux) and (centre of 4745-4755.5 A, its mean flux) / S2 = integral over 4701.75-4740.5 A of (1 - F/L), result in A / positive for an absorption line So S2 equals 0.6 A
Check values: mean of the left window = 17.5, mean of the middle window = 17.3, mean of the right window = 17.7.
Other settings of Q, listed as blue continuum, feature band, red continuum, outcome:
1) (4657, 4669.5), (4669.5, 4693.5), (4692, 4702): -0.87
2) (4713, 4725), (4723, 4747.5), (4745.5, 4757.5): 0.76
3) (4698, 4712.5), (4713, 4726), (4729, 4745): -1.04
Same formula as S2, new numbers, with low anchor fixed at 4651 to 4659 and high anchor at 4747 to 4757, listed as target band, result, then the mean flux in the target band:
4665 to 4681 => -0.56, 18.1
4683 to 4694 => -0.01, 17.5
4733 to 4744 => 0.30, 17.1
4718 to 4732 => -0.18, 17.8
